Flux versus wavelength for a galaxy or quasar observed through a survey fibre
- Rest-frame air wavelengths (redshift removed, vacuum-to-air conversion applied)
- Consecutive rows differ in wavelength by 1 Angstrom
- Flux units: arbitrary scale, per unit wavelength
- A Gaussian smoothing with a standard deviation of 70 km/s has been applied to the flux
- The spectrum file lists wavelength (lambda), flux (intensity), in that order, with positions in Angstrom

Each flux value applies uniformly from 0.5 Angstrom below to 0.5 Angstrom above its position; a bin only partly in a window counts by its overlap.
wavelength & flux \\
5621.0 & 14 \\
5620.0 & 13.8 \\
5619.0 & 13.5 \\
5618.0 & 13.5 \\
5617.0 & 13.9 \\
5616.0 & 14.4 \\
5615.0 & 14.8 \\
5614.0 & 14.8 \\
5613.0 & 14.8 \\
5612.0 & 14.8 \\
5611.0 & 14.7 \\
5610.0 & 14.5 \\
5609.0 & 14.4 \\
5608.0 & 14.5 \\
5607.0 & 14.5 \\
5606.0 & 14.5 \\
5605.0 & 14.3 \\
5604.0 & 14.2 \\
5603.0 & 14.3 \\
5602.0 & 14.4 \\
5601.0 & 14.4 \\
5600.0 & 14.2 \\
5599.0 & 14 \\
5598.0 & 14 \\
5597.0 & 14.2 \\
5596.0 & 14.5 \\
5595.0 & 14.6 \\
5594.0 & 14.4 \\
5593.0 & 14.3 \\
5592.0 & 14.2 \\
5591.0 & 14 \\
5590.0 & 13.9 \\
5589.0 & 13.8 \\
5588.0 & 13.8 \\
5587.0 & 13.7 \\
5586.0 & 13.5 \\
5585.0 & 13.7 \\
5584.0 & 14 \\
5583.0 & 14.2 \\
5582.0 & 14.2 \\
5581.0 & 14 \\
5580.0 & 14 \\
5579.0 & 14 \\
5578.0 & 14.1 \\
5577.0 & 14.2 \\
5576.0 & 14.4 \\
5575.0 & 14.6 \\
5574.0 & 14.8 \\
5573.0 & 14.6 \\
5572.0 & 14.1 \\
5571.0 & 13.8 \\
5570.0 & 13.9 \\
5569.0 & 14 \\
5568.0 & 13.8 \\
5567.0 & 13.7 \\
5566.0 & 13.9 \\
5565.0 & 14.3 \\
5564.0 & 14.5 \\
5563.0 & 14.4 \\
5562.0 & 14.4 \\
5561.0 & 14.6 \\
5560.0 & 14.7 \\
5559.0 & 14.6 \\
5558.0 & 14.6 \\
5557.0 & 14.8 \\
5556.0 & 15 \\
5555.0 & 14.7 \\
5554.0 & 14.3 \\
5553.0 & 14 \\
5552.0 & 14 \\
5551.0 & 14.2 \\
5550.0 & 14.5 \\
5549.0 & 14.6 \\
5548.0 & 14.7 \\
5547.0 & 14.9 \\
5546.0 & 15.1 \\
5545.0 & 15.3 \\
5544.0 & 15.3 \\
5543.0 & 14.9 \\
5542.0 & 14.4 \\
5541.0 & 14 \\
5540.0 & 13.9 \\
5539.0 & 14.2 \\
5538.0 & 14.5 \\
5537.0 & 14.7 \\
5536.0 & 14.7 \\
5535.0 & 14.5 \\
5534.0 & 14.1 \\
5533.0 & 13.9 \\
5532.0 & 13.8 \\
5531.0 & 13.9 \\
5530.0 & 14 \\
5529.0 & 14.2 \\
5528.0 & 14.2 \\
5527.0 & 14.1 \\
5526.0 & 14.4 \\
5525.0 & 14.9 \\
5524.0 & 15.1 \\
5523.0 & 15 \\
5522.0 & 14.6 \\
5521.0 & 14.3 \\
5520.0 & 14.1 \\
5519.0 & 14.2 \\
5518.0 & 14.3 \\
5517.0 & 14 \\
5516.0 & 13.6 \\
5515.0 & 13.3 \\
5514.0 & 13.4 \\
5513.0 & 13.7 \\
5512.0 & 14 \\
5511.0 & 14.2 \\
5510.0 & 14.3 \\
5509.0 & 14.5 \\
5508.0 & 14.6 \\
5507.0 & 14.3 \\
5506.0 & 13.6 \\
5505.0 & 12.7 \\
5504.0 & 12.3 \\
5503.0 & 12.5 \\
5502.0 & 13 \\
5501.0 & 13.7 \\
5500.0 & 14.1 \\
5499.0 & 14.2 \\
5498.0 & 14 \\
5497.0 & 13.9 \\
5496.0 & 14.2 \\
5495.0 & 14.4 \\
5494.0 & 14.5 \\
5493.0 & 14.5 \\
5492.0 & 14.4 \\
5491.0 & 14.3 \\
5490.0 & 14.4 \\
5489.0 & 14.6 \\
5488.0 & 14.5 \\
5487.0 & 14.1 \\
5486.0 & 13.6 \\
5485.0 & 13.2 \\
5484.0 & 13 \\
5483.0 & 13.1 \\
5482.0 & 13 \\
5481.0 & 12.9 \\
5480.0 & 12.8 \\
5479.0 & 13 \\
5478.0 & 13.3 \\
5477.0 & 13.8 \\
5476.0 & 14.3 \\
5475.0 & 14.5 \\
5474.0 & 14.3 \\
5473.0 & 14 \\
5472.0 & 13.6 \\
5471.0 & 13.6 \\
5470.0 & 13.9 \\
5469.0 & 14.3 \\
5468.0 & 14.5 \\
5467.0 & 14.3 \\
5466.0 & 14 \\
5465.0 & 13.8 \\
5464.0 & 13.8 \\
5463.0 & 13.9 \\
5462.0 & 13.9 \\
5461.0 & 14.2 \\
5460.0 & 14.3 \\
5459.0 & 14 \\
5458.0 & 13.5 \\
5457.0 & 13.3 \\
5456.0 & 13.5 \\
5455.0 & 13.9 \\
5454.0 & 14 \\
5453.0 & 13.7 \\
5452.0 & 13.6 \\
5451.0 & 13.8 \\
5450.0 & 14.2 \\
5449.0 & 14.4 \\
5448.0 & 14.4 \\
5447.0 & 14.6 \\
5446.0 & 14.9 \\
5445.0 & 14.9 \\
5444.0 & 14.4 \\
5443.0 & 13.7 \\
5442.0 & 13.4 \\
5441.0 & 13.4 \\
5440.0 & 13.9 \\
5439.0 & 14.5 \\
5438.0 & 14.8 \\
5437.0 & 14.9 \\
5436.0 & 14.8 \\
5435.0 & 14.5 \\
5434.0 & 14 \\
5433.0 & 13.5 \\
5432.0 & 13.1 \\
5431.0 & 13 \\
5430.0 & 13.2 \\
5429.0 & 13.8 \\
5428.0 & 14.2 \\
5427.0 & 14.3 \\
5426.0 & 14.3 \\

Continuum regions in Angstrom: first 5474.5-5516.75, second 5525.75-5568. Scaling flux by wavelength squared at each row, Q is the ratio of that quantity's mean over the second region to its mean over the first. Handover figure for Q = 1.07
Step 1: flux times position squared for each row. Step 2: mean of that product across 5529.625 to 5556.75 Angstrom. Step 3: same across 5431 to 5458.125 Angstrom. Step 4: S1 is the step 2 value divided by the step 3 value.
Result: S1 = 1.07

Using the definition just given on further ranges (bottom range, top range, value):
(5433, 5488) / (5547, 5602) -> 1.07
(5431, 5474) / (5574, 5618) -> 1.07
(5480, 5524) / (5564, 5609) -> 1.05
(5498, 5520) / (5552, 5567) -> 1.07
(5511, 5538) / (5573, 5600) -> 1.02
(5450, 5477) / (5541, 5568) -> 1.08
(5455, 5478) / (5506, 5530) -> 1.04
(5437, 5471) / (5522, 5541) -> 1.05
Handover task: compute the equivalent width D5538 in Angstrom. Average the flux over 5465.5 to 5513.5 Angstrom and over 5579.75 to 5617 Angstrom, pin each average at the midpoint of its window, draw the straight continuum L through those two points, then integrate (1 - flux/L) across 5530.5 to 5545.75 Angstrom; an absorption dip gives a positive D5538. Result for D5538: -0.4 Angstrom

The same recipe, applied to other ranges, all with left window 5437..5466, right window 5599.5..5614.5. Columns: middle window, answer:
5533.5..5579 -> -0.3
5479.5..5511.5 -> 0.8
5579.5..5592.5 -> 0.5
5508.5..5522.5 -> 0.2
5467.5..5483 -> 0.4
